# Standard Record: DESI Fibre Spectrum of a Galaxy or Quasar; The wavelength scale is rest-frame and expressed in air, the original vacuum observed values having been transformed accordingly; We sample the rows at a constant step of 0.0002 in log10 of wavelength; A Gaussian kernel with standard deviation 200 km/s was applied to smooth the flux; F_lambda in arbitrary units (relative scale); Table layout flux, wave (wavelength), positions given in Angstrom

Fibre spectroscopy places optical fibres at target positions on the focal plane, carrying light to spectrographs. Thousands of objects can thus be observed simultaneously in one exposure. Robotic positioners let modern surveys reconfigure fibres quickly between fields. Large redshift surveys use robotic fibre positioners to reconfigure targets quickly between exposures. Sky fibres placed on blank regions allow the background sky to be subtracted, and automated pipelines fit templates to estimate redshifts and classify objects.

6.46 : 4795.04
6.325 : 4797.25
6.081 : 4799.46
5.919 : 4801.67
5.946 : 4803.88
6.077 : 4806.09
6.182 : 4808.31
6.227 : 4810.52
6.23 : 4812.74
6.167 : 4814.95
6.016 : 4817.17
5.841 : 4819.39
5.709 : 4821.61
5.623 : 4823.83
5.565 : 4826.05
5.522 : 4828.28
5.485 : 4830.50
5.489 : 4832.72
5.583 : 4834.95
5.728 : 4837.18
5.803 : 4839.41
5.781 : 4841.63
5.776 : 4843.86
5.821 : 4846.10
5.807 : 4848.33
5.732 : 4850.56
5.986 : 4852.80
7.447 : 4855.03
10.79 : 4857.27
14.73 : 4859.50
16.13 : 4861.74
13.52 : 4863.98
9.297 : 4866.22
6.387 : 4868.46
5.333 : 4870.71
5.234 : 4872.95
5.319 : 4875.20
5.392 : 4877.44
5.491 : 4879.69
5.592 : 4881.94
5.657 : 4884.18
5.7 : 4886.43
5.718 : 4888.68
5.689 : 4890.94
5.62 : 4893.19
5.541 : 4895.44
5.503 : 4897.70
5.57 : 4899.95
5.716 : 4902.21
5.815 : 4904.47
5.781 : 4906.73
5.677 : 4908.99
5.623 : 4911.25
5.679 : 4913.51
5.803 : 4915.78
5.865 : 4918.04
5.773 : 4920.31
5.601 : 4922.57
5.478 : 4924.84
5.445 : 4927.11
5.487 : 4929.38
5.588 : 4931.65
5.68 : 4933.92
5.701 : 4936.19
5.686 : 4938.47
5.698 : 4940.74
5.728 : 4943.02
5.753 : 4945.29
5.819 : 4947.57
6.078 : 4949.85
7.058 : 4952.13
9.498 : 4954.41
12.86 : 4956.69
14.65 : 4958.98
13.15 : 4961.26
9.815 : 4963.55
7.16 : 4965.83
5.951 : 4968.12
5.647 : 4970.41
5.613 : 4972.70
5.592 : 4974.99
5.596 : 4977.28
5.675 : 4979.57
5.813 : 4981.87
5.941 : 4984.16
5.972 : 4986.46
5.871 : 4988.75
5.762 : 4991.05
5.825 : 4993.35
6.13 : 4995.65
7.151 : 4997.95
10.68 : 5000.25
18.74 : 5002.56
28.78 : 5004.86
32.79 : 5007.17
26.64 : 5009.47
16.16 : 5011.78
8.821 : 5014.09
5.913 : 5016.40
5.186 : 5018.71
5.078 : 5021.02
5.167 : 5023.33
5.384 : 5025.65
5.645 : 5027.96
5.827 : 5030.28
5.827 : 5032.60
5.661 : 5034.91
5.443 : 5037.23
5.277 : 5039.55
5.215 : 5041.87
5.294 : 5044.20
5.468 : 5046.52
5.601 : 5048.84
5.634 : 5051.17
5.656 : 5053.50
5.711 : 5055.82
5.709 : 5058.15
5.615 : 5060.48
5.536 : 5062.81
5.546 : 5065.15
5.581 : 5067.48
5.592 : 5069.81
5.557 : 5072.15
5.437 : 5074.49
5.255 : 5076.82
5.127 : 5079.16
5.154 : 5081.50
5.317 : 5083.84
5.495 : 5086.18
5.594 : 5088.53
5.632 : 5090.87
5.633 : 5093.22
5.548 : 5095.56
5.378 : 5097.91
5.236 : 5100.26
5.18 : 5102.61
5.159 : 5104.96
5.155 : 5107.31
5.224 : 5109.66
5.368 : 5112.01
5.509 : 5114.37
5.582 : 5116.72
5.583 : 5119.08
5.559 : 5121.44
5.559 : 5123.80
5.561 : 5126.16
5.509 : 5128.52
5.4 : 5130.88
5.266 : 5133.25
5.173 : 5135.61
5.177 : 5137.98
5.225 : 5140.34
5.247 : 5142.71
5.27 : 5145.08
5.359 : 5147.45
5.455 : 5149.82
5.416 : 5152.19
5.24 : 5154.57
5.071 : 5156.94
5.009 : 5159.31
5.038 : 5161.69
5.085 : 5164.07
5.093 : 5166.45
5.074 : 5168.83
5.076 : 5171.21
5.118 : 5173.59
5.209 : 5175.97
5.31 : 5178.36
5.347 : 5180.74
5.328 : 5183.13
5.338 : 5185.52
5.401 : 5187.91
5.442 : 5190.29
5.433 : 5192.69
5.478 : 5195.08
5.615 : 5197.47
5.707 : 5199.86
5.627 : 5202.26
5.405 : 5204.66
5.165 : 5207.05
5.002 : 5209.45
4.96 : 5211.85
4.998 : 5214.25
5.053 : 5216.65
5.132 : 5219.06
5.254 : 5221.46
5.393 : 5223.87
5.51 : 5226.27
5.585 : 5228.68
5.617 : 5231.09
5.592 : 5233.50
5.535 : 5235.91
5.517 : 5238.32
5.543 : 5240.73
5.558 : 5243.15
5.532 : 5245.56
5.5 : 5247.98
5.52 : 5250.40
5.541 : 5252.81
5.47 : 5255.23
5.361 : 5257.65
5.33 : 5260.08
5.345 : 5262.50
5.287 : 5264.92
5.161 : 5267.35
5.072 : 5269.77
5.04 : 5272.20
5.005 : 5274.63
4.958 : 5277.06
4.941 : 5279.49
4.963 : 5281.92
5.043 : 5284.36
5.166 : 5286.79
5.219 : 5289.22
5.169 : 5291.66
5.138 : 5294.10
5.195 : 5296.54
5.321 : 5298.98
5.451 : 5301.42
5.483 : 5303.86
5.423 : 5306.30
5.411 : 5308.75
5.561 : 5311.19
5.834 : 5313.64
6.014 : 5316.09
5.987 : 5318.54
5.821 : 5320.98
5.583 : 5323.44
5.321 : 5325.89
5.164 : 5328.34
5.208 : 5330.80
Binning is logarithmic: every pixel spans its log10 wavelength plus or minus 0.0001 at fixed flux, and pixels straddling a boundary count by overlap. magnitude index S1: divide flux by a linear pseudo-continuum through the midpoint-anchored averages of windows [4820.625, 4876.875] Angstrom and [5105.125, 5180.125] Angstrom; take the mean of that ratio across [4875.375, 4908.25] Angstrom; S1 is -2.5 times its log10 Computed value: 0.22 mag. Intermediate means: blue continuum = 7.17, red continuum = 5.29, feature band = 5.62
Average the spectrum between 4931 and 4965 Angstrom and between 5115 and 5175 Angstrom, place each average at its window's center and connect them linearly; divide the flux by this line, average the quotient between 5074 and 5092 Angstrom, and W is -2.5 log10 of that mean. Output 0.142 mag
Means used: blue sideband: 7.95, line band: 5.37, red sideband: 5.29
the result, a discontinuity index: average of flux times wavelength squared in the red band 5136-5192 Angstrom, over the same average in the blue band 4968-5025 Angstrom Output 0.6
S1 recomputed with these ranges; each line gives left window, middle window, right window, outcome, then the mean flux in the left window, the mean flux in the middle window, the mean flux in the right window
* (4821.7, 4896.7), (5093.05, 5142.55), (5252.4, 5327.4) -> 0.10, 6.78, 5.37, 5.34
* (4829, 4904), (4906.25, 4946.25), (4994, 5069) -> 0.31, 6.78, 5.67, 8.79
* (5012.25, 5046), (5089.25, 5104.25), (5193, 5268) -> 0.06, 5.9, 5.43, 5.4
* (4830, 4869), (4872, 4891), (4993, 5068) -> 0.41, 7.92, 5.53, 8.79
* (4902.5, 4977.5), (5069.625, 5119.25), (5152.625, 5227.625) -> 0.08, 6.74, 5.39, 5.26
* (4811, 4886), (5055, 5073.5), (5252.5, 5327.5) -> 0.09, 6.84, 5.6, 5.34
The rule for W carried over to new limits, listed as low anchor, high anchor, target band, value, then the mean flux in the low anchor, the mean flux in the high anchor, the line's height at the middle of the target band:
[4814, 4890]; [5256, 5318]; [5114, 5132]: 0.06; 6.8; 5.28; 5.86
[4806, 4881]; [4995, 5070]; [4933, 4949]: 0.34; 6.87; 8.78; 7.86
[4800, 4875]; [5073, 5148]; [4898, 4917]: 0.15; 6.91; 5.37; 6.52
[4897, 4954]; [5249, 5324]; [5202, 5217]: 0.06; 5.79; 5.35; 5.44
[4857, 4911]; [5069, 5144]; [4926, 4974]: -0.13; 7.05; 5.39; 6.55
